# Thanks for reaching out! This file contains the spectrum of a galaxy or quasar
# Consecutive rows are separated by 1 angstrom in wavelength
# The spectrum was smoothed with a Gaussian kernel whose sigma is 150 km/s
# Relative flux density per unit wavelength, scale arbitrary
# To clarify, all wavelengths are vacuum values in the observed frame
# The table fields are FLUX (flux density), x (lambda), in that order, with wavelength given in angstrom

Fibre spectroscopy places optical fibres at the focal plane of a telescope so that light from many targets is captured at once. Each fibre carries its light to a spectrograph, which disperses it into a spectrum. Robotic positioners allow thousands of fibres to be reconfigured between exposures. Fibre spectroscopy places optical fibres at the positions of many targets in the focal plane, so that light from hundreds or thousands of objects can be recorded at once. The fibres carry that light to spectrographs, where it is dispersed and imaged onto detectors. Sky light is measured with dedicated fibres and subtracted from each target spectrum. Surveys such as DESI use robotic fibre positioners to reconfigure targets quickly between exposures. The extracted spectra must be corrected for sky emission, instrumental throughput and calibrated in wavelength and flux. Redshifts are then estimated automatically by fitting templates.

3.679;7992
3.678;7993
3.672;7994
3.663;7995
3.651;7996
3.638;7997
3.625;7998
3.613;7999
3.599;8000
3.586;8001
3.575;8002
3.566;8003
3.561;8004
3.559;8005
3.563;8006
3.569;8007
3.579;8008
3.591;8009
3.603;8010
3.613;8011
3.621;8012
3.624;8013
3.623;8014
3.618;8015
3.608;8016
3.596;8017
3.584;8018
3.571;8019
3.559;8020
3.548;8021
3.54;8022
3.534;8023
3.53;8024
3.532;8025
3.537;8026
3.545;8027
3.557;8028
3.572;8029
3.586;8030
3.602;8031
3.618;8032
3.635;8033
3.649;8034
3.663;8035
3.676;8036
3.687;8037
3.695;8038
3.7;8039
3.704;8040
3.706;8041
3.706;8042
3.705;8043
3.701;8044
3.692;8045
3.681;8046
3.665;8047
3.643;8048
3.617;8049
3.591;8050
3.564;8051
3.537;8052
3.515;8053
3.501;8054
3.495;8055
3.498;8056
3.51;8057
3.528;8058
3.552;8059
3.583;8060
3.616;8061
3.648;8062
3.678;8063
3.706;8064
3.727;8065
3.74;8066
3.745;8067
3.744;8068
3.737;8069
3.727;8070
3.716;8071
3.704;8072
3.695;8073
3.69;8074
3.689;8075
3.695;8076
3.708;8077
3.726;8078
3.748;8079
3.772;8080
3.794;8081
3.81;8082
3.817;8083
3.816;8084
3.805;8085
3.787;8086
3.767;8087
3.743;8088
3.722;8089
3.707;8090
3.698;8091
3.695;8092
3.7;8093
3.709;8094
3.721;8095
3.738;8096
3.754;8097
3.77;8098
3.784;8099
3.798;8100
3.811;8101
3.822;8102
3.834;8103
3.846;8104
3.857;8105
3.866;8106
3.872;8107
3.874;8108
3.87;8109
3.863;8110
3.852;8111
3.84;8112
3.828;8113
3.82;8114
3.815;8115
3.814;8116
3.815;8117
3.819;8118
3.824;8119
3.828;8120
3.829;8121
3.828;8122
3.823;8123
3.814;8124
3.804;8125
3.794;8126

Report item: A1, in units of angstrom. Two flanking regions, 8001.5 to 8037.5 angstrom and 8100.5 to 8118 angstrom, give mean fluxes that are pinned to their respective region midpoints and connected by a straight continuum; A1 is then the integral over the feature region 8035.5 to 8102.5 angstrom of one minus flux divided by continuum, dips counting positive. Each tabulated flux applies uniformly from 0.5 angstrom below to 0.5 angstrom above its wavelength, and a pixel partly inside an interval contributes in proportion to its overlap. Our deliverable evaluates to 0.6 angstrom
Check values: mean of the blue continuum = 3.59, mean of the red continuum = 3.84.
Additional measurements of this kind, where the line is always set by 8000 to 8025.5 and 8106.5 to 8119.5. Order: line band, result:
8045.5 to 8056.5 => 0.31 angstrom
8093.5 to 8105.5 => 0.05 angstrom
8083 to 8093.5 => 0.08 angstrom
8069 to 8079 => 0.08 angstrom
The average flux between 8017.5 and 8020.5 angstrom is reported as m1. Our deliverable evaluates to 3.57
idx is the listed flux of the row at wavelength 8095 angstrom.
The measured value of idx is 3.721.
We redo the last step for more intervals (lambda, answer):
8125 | 3.804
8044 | 3.701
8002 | 3.575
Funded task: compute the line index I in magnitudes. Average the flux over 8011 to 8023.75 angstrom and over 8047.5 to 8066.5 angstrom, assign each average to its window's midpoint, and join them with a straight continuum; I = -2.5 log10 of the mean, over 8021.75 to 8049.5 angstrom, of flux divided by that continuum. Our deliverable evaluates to -0.01 mag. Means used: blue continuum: 3.59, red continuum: 3.59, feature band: 3.63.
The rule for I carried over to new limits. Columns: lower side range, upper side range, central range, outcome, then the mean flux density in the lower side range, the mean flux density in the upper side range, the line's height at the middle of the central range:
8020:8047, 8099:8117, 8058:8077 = 0.01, 3.63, 3.84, 3.72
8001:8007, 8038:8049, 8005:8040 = 0.01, 3.57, 3.69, 3.62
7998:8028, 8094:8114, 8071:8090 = 0.00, 3.58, 3.82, 3.76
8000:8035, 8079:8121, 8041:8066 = 0.02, 3.58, 3.8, 3.68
